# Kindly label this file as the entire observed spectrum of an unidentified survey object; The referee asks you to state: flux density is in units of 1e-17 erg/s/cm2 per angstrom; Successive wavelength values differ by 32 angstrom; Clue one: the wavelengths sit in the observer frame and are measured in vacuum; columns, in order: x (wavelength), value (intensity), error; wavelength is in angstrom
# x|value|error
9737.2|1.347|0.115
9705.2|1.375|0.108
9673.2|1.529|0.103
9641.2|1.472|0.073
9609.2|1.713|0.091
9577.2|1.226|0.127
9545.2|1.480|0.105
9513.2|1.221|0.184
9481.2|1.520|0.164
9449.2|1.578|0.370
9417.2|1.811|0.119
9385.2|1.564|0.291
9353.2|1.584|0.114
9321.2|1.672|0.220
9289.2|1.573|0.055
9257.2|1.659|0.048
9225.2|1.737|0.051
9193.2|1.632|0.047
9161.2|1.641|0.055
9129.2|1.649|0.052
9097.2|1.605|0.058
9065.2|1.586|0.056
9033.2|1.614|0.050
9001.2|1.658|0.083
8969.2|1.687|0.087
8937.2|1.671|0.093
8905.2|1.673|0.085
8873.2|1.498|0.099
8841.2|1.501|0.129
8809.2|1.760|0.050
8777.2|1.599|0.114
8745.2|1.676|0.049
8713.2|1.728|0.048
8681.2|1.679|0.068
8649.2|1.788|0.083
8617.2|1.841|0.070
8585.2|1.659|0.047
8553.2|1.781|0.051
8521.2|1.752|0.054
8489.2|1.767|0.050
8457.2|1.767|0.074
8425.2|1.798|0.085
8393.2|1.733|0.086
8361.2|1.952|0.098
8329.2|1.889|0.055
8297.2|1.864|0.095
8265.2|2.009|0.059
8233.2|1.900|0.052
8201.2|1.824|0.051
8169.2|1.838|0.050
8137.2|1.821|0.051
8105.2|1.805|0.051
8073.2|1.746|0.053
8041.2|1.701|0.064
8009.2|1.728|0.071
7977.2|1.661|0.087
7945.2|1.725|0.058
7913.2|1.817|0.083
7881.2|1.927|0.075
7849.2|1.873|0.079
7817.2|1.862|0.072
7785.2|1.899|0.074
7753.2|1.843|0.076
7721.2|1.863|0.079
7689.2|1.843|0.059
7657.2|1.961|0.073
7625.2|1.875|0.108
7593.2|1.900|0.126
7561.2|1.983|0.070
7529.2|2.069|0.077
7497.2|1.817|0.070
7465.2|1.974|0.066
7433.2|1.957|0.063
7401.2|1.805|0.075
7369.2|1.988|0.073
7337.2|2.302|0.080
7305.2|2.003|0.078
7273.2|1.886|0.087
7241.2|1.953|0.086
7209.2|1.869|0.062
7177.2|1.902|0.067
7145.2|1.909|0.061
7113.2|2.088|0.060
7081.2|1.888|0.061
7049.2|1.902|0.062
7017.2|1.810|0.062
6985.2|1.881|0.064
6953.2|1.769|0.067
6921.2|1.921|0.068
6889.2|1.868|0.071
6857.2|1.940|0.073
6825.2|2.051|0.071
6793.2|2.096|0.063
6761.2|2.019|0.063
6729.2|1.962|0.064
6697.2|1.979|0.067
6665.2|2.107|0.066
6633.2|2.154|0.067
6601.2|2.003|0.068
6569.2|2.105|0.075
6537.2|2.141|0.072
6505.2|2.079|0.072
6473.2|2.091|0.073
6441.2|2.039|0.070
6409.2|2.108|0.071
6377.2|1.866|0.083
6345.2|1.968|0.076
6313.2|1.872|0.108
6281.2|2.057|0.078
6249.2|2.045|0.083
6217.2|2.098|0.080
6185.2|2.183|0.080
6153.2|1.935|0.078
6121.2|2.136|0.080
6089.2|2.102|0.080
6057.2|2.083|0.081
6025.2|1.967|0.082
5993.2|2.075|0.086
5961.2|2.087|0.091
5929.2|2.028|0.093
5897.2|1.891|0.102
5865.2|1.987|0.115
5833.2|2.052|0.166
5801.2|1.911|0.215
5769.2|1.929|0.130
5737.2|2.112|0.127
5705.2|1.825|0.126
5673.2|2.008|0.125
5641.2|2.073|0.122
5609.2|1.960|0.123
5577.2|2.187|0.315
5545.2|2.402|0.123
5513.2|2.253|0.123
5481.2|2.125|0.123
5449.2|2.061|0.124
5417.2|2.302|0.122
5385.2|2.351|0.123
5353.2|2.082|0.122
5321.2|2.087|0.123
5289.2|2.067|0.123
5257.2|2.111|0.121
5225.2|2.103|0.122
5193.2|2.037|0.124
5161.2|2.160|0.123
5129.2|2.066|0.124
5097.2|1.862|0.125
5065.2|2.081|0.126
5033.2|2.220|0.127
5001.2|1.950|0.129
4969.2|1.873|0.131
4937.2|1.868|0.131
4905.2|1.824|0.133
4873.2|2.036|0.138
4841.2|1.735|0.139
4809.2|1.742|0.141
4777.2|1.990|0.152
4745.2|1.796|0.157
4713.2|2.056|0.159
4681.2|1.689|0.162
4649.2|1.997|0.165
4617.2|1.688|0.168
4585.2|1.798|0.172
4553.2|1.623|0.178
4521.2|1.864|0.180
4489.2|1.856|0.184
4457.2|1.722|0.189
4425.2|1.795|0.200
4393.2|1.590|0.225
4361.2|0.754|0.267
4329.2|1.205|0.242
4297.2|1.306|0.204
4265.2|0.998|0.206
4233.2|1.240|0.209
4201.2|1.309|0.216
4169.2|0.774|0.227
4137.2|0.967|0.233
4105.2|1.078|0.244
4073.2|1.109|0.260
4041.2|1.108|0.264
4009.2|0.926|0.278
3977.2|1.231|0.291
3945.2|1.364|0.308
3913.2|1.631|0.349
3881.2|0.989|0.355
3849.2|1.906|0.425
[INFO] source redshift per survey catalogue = 0.12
